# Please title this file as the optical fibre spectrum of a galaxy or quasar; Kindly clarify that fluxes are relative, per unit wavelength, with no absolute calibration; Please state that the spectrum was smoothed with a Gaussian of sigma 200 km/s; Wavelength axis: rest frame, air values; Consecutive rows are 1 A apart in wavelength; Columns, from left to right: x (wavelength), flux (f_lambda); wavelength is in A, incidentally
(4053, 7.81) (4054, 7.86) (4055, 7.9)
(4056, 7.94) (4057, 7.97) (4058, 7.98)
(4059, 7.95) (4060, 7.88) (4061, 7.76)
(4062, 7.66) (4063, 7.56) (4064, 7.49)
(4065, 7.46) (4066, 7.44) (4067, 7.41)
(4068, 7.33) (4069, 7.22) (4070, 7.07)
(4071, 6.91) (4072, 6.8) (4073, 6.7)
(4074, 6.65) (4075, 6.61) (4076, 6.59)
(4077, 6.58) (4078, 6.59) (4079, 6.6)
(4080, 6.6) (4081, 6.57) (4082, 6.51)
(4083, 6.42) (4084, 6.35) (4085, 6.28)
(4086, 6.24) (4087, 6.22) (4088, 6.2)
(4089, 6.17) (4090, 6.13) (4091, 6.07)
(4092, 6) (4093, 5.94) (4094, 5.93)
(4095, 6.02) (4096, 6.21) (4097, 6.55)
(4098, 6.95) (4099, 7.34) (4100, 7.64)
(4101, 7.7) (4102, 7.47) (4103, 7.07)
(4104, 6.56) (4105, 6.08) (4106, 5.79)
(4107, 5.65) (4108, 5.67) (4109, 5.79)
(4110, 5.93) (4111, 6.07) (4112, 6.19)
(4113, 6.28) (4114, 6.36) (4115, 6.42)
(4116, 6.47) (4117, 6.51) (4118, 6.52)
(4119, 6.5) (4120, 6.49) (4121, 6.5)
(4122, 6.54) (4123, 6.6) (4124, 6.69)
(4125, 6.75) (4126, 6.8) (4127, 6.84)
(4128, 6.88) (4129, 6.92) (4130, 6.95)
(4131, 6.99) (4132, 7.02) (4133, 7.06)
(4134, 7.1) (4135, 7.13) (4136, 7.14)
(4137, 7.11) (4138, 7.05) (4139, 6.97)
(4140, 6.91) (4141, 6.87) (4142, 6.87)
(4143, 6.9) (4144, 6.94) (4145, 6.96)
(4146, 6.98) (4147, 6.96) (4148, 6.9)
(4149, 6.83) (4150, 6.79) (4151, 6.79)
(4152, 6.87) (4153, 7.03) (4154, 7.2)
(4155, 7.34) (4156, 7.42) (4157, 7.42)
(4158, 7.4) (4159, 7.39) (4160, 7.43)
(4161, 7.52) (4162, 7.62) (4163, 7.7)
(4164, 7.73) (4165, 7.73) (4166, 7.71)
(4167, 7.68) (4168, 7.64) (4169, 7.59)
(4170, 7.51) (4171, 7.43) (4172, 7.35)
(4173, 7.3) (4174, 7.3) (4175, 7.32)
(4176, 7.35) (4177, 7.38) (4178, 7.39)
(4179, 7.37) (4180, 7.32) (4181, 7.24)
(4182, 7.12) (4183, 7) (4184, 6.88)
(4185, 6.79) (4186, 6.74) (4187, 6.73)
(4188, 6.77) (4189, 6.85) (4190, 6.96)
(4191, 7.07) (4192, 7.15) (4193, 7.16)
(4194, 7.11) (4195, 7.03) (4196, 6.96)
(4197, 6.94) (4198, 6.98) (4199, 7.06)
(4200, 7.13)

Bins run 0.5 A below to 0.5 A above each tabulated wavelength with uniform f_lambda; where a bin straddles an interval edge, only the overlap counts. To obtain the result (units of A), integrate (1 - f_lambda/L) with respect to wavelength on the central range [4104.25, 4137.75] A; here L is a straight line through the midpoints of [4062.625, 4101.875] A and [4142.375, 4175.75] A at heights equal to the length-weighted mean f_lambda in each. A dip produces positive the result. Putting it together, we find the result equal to 2.2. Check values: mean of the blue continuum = 6.7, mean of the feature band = 6.54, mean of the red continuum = 7.29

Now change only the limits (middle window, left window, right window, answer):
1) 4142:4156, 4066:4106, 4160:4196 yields 0.18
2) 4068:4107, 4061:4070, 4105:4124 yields 1.91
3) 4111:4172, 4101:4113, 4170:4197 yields -3.20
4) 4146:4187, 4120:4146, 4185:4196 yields -2.07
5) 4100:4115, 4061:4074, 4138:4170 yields 1.79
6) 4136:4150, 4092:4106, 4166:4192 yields 0.05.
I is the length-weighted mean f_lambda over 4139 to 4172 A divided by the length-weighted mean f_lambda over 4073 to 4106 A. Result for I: 1.11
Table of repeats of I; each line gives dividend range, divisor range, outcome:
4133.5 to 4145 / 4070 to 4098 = 1.09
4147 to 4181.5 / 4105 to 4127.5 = 1.16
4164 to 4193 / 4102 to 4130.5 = 1.12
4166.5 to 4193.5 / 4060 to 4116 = 1.09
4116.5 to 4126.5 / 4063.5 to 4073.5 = 0.92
